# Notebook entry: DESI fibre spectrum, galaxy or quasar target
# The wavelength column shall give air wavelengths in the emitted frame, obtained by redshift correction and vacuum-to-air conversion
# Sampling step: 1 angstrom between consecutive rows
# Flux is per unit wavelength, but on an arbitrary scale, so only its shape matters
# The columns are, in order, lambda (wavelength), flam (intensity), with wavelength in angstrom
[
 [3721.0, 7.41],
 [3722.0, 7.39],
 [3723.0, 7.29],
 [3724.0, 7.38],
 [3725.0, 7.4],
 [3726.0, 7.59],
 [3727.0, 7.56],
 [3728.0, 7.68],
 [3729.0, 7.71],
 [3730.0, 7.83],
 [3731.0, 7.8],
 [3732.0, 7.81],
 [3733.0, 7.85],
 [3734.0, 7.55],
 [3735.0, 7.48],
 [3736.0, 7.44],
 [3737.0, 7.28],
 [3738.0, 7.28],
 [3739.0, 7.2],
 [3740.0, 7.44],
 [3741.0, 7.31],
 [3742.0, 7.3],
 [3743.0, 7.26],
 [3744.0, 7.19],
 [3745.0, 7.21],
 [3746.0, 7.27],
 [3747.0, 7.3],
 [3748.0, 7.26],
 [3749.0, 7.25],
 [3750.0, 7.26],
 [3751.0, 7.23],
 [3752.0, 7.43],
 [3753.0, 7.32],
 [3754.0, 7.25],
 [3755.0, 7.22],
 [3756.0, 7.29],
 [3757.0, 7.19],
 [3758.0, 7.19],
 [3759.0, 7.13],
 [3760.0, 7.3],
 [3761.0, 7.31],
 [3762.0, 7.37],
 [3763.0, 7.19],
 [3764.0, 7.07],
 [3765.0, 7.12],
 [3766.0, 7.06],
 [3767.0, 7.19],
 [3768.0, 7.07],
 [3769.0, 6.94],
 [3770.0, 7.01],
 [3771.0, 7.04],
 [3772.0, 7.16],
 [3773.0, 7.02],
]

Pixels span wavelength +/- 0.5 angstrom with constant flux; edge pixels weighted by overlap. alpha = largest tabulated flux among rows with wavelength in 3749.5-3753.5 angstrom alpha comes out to 7.43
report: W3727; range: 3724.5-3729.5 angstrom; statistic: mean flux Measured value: 7.59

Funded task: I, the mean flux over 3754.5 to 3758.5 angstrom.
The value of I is 7.22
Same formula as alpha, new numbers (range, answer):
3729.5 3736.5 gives 7.85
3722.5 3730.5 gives 7.83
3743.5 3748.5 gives 7.3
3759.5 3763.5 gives 7.37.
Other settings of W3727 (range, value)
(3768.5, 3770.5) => 6.97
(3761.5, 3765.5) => 7.19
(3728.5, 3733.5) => 7.8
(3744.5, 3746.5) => 7.24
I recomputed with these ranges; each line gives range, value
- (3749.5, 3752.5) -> 7.31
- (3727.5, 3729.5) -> 7.7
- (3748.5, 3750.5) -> 7.25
